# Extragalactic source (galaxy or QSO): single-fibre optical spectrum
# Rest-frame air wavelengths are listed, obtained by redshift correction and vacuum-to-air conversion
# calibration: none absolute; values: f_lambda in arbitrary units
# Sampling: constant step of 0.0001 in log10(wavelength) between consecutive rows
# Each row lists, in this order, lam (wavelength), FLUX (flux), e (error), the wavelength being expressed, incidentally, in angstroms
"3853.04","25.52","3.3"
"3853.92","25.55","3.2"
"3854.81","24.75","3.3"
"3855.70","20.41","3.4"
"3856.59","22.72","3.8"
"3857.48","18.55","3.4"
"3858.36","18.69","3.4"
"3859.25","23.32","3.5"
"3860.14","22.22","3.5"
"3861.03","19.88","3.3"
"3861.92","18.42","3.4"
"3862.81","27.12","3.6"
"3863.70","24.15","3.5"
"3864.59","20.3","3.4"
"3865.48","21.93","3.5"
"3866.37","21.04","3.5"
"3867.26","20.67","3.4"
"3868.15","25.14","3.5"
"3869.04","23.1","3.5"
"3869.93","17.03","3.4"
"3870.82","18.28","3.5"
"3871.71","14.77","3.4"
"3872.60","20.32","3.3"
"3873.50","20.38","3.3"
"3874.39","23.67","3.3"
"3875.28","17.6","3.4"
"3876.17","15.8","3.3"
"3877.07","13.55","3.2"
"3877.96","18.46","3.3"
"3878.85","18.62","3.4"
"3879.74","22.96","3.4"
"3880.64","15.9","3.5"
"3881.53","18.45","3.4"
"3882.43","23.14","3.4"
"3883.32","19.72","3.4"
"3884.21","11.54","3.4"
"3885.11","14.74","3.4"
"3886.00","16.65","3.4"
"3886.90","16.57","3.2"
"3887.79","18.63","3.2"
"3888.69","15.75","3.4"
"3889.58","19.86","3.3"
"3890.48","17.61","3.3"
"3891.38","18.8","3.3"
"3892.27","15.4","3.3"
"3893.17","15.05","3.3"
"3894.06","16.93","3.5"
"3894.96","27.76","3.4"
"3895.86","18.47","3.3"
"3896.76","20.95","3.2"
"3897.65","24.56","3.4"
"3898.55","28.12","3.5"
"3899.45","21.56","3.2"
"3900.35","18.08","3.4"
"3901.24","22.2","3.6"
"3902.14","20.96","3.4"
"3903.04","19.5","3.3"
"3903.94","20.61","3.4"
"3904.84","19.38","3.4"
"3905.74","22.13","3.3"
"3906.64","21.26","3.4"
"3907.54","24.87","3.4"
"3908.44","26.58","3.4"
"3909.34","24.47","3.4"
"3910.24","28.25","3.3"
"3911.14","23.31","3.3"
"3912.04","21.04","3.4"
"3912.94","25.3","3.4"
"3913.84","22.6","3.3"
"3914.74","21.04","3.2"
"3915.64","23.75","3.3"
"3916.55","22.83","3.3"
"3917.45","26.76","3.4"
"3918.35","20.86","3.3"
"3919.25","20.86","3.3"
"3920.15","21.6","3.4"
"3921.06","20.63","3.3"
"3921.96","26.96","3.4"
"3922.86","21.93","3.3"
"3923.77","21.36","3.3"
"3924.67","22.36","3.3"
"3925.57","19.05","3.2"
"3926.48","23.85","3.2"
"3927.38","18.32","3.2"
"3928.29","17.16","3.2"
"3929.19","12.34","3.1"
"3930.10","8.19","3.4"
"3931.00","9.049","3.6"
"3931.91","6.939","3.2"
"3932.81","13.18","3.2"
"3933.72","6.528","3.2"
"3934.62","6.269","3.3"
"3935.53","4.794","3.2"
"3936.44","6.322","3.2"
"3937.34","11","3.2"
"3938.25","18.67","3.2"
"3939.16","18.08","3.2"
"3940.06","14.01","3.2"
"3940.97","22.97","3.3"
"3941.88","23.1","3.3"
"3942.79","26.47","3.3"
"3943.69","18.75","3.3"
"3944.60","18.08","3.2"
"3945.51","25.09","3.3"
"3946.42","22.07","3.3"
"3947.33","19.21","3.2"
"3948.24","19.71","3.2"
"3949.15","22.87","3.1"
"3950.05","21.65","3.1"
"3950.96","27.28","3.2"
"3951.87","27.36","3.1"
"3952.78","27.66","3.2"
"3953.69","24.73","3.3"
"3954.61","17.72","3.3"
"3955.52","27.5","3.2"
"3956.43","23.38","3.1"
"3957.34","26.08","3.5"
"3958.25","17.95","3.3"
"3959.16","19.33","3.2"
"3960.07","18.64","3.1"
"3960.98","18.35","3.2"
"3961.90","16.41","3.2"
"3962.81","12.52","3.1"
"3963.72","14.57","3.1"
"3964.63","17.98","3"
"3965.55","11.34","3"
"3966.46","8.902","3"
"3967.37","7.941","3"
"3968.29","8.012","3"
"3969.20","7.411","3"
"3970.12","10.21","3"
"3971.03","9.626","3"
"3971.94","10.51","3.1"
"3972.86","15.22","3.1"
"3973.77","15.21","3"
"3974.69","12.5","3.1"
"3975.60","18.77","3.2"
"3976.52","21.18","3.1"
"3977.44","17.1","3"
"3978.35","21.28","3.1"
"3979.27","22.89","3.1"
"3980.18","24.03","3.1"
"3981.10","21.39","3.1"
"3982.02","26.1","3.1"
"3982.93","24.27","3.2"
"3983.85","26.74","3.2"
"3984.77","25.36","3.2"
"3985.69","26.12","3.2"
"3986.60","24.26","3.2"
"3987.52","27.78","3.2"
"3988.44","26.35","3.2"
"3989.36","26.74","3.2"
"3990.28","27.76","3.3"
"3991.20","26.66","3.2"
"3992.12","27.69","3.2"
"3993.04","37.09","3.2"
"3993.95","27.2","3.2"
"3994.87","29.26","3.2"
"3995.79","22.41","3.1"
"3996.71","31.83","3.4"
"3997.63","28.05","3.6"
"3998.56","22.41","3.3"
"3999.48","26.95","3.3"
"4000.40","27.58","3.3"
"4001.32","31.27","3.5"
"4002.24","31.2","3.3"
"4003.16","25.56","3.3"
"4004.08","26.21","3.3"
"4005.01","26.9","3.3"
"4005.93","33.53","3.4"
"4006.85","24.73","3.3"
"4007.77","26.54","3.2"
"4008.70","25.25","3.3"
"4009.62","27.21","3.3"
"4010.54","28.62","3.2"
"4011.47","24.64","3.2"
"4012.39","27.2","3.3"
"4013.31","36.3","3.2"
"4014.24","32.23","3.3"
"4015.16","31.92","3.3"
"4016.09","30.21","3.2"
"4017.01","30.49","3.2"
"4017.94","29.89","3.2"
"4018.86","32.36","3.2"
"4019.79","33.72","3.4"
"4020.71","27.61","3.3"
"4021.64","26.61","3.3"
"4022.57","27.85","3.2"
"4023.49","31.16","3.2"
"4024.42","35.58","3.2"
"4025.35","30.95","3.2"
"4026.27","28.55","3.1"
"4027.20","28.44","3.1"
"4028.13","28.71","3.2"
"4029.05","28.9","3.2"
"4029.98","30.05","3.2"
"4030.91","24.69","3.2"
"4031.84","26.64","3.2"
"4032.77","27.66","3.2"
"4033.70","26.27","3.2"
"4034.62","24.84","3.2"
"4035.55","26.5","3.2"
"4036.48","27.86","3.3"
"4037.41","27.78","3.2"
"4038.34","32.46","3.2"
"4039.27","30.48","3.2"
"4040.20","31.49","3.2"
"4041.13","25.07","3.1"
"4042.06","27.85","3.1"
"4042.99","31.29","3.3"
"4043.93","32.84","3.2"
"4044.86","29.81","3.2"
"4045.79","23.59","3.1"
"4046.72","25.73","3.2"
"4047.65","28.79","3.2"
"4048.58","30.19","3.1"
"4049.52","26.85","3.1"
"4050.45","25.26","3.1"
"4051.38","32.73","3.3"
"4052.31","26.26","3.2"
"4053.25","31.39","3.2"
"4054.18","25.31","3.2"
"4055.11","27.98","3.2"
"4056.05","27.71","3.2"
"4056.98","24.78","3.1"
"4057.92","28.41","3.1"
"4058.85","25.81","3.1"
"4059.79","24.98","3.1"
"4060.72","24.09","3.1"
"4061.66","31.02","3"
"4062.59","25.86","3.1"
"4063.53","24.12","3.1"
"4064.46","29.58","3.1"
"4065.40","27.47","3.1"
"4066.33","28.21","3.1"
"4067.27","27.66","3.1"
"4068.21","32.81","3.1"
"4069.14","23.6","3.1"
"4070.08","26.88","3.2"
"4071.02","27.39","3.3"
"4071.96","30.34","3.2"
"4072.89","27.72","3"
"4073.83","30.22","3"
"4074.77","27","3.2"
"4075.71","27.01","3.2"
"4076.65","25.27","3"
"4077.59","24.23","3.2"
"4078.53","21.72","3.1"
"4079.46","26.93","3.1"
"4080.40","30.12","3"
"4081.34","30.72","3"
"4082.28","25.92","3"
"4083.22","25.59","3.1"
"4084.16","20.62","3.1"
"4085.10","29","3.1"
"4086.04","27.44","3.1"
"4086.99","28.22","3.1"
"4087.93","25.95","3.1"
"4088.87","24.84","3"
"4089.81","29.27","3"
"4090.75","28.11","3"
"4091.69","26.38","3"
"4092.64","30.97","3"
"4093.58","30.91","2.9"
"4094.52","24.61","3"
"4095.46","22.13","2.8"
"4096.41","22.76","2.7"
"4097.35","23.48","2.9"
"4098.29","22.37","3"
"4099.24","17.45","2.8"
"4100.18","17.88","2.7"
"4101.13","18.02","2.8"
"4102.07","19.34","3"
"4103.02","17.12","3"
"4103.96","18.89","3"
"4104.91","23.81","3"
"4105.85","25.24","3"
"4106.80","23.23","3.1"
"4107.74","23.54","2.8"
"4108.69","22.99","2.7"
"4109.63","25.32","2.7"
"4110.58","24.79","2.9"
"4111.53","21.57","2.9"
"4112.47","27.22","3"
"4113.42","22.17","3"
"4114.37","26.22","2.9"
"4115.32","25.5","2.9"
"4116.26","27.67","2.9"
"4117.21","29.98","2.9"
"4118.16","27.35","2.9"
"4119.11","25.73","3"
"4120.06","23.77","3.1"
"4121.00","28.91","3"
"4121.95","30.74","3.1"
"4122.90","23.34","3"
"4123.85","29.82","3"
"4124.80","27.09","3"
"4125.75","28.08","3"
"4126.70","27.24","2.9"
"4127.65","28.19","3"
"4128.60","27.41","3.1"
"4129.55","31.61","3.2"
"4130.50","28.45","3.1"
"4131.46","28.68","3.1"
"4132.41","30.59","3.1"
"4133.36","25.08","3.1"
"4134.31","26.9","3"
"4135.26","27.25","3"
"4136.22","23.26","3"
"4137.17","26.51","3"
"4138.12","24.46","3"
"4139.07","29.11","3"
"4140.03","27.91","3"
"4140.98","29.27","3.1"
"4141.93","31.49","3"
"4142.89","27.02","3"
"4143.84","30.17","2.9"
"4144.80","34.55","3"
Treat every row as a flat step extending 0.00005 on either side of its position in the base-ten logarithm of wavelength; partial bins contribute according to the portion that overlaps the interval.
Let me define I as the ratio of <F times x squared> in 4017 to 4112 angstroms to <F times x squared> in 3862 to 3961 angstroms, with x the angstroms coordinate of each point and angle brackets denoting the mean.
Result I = 1.5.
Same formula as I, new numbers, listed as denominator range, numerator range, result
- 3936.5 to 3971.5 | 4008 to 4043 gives 1.64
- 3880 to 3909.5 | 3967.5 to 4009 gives 1.23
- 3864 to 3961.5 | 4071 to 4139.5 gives 1.44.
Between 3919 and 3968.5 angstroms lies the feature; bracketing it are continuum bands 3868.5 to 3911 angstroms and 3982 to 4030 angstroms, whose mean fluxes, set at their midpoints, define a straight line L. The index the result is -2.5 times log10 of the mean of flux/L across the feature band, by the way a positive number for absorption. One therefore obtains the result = 0.308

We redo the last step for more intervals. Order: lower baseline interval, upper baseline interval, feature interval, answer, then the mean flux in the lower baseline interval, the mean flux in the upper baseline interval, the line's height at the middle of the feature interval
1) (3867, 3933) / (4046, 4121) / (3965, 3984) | 0.36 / 19.8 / 25.9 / 22.3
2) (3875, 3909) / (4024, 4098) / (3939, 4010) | 0.07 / 19.5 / 27.5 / 23.4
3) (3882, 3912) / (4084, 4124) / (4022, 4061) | -0.20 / 20.4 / 24.8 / 23.4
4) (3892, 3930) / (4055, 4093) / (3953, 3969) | 0.33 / 21.6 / 27.1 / 23.3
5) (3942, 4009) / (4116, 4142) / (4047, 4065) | -0.10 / 22.1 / 27.7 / 25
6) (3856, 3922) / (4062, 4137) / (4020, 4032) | -0.20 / 20.7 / 26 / 24.1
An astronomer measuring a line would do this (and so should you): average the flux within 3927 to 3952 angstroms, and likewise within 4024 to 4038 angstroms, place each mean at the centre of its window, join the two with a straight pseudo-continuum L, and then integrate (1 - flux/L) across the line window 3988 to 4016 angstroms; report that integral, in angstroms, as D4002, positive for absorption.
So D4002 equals -4.3 angstroms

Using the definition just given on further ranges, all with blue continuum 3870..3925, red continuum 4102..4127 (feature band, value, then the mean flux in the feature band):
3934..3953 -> 2.3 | 18.9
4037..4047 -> -2.3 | 29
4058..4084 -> -3.1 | 27.1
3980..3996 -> -3.0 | 26.6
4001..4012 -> -2.3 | 27.6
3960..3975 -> 6.5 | 12.5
